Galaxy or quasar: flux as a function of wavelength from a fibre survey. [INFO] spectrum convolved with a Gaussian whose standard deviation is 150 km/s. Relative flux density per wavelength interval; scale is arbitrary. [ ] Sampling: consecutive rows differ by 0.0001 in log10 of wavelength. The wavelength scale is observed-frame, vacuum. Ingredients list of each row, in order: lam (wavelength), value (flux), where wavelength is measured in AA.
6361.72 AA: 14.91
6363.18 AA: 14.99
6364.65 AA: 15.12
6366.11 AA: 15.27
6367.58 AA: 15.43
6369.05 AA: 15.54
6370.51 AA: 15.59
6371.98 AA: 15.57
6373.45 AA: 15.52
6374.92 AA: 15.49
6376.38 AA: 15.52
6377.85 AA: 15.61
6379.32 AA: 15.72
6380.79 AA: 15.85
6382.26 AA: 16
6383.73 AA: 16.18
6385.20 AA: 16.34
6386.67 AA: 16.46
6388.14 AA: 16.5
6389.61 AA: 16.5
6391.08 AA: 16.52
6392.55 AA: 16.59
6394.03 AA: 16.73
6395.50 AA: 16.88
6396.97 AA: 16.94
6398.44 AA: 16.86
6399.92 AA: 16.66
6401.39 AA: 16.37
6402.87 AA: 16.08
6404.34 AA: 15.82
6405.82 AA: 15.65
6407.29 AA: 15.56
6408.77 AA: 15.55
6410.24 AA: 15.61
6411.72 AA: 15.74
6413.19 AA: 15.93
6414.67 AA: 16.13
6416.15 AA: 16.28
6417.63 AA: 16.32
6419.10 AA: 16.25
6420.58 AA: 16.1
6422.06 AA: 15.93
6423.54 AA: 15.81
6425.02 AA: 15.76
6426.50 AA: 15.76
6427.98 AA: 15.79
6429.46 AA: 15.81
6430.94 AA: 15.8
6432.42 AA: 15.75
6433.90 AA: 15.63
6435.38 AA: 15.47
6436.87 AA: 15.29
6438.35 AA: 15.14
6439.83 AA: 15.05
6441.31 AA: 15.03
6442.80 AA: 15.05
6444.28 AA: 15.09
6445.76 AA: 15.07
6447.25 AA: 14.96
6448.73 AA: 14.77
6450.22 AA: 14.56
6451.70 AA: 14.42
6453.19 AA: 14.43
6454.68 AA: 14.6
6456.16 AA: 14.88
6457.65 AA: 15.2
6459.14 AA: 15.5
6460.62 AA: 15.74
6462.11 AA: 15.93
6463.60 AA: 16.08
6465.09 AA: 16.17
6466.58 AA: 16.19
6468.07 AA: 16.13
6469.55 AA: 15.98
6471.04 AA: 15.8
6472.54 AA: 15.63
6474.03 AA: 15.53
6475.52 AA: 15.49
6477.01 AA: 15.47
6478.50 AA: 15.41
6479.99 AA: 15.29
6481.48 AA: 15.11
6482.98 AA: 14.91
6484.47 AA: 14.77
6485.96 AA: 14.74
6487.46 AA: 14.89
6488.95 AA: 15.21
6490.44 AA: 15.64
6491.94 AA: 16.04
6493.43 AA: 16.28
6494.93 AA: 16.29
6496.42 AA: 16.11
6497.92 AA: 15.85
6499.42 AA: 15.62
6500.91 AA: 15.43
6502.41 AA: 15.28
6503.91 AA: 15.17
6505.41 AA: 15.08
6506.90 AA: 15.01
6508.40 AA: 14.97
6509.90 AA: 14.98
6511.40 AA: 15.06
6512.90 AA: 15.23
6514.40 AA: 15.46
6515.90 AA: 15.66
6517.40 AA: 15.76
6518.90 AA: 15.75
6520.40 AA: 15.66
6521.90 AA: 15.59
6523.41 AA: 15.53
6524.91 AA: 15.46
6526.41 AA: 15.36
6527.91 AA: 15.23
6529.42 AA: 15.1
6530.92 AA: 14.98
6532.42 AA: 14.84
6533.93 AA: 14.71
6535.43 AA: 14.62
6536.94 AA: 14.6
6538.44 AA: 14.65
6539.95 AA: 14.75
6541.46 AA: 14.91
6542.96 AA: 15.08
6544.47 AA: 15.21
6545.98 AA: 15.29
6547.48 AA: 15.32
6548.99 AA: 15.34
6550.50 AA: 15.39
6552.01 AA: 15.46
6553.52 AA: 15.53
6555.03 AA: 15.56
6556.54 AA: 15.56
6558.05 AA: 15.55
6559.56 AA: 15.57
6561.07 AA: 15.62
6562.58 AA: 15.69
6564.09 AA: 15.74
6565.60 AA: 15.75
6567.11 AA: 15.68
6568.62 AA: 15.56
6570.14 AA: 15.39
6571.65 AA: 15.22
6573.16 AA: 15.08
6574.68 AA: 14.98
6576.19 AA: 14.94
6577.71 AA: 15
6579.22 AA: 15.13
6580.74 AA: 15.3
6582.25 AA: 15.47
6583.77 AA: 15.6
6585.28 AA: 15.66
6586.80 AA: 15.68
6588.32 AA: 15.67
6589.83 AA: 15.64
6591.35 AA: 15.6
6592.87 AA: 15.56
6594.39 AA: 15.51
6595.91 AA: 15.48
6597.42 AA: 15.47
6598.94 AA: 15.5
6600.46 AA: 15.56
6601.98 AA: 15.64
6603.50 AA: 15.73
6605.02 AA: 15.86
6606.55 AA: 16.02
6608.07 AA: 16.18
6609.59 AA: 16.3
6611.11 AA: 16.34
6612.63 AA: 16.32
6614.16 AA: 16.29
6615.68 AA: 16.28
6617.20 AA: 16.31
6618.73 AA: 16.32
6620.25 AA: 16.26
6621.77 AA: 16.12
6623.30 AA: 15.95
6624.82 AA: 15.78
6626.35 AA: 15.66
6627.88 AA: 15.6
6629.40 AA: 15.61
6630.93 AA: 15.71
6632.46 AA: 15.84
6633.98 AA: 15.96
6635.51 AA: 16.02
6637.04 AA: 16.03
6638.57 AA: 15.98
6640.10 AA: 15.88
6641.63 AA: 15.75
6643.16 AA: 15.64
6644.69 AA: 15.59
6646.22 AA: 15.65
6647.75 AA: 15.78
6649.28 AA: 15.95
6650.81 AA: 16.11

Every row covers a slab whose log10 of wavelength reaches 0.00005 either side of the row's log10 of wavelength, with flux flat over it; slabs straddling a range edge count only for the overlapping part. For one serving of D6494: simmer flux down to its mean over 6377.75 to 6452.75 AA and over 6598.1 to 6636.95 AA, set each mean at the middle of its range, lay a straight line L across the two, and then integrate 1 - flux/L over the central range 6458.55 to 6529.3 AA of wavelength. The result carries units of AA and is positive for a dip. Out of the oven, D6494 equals 1.63 AA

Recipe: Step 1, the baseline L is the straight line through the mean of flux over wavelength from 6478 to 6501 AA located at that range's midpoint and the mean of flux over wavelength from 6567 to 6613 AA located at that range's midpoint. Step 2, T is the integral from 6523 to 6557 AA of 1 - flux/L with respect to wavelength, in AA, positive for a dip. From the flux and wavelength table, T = 0.8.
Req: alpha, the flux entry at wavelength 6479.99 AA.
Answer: 15.29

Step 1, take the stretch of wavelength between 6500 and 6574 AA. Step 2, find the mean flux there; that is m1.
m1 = 15.3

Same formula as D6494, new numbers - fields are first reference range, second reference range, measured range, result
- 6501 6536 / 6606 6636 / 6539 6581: 0.62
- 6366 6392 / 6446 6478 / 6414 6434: -0.42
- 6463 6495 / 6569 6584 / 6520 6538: 0.31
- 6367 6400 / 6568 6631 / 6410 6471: 1.79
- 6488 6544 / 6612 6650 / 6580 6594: 0.11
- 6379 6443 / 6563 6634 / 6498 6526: 0.80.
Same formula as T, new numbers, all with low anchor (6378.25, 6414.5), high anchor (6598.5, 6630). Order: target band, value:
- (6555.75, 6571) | 0.4 AA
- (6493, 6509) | 0.6 AA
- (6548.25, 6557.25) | 0.3 AA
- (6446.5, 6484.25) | 1.8 AA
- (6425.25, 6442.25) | 0.7 AA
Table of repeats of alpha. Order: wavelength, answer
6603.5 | 15.73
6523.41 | 15.53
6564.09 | 15.74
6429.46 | 15.81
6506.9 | 15.01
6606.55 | 16.02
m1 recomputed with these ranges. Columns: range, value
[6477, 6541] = 15.3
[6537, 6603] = 15.4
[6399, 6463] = 15.5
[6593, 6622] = 16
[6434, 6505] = 15.4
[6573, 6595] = 15.4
